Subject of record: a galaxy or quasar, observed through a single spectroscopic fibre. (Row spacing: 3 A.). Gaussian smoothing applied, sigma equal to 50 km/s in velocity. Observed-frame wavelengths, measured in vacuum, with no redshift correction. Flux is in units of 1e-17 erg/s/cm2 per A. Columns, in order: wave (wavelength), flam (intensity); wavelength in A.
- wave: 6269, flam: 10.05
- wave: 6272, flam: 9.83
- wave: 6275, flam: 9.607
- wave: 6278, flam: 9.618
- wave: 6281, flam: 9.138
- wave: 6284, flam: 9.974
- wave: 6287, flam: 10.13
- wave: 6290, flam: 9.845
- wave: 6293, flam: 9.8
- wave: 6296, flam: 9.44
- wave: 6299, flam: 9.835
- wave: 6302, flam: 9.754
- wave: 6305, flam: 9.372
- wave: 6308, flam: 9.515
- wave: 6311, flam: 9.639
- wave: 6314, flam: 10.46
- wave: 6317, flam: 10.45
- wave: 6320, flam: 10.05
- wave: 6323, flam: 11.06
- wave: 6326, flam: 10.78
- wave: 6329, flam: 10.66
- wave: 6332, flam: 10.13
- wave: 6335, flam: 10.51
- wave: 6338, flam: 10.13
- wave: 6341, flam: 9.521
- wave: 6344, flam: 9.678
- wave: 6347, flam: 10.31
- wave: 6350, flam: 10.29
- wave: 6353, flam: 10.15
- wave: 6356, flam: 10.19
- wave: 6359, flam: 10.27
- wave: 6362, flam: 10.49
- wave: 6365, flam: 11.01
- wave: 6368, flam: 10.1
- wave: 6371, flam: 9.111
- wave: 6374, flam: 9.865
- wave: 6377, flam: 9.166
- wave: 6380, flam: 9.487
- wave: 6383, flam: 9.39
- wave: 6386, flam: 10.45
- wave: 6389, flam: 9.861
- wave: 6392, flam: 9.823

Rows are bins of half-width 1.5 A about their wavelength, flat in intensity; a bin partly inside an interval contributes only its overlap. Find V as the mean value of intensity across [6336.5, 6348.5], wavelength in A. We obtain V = 9.91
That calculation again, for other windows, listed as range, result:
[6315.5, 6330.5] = 10.6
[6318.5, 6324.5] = 10.6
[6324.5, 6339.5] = 10.4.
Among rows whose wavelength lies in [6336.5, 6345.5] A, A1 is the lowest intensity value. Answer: 9.521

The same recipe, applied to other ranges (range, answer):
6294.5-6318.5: 9.372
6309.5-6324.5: 9.639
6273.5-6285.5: 9.138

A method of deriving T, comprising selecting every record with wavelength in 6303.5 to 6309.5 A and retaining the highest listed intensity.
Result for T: 9.515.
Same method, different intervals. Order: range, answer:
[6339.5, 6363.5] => 10.49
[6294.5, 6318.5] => 10.46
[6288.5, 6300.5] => 9.845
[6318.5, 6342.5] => 11.06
